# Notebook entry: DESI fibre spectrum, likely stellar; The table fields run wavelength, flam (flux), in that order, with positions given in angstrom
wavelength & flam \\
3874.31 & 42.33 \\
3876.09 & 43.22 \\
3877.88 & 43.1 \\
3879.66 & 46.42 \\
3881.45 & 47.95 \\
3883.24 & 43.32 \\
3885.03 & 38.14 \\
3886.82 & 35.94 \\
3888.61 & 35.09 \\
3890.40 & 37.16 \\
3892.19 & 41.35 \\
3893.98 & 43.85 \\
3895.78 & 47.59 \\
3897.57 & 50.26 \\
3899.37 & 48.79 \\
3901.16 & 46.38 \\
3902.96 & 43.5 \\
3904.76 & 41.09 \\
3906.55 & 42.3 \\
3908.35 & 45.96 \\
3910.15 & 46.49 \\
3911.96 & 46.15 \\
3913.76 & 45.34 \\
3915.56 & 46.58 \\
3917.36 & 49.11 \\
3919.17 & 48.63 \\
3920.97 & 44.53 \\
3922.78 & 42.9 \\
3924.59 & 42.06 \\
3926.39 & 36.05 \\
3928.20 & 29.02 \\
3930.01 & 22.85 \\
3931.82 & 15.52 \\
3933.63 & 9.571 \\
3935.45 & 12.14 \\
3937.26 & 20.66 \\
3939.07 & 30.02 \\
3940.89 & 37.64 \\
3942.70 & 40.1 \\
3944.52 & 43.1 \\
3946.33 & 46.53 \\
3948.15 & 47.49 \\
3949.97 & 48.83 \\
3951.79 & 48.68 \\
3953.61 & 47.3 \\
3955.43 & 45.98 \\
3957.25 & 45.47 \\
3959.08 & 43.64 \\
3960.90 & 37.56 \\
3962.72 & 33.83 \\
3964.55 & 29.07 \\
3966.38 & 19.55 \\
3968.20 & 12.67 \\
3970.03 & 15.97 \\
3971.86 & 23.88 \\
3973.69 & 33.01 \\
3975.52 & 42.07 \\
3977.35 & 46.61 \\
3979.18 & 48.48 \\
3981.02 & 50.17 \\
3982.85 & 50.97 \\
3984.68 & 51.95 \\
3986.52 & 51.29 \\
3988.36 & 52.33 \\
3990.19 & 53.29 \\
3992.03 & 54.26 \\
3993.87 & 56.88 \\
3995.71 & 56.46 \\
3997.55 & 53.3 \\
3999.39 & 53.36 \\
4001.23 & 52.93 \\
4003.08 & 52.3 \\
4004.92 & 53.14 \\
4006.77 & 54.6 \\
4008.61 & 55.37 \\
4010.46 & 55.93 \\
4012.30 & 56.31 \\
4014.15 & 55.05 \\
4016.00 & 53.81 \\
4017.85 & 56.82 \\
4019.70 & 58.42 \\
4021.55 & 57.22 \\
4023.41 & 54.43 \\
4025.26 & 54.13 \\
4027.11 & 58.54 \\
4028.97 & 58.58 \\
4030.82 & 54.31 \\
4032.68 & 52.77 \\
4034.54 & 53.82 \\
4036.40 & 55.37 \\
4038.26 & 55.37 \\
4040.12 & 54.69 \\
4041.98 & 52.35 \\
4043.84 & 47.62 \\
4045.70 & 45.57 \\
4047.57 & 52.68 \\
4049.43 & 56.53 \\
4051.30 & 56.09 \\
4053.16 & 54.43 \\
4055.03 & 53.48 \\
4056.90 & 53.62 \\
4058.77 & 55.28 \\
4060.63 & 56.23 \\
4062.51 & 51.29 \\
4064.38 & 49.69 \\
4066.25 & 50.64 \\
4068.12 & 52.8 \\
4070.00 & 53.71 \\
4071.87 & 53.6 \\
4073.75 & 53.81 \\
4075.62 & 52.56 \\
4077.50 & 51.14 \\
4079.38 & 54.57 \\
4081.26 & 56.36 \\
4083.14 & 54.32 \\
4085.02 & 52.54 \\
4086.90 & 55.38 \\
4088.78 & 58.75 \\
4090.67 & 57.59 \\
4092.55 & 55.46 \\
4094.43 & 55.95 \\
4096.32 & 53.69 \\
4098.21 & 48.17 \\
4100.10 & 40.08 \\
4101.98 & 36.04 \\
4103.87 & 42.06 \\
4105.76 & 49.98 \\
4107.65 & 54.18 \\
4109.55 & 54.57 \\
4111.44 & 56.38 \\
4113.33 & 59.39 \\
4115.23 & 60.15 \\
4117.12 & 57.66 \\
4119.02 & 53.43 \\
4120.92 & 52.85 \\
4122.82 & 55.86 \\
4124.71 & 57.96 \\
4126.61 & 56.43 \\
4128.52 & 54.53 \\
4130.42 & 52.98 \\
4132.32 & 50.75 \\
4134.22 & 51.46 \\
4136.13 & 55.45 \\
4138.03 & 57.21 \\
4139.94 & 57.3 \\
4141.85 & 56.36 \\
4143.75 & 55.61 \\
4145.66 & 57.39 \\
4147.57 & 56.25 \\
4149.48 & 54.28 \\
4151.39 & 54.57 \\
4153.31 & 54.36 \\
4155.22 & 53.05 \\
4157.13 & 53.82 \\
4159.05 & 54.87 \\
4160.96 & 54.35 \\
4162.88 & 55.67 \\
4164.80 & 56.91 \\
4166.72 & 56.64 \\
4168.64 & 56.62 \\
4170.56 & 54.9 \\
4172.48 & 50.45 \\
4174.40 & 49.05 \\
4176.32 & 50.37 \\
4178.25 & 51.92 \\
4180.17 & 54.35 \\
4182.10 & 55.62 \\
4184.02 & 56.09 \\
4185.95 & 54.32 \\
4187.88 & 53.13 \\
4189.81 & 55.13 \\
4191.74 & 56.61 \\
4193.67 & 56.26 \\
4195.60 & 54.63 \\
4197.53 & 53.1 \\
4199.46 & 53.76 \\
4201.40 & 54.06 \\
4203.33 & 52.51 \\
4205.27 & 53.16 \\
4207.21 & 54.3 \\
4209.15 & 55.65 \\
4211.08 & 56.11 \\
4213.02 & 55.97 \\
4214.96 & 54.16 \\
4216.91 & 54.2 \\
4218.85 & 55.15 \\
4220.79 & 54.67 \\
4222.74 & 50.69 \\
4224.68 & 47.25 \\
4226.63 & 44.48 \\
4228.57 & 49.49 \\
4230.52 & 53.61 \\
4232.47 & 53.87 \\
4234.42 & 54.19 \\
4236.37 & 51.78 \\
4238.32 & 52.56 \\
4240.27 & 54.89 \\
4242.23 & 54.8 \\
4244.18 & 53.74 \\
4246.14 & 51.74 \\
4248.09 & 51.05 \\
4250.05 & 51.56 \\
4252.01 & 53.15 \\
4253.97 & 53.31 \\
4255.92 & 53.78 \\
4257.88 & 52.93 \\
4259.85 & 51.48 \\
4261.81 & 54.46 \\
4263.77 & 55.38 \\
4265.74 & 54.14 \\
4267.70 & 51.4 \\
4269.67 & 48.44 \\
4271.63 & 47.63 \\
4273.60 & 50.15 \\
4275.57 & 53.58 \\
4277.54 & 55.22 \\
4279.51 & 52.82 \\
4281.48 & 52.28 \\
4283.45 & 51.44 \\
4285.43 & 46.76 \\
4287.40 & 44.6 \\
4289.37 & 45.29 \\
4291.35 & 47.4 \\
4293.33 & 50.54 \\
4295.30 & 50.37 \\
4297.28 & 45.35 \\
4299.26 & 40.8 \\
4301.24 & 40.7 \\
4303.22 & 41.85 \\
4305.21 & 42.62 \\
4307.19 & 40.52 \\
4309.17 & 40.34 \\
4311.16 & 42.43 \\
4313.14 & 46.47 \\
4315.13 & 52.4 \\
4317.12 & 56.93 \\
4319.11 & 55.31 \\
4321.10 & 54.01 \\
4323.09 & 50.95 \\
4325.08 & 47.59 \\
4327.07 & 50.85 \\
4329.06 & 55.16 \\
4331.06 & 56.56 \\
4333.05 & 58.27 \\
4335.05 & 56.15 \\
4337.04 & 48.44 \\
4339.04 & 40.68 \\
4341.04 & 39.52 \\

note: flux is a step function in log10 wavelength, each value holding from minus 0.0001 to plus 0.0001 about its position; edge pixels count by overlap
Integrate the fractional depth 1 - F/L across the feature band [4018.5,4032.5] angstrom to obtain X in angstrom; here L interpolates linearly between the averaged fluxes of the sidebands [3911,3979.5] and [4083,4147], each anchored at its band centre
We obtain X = -3.72 angstrom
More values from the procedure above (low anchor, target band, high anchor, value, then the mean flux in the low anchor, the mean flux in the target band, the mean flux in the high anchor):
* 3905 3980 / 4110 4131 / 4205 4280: -4.48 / 36.9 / 56.2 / 52.7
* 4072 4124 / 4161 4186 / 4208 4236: -0.54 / 53.1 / 54.1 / 52.8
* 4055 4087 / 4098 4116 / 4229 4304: 0.94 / 53.3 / 50.1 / 50.8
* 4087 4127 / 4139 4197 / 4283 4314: -4.82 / 53.2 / 54.7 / 44.7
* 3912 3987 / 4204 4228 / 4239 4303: -2.29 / 37.5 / 52.9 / 50.6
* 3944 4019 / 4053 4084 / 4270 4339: -4.22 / 46.2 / 53.3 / 49.1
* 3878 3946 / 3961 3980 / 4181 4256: 5.06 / 39.1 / 30.7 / 53.4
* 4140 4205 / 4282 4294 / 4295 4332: 0.32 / 54.5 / 47.8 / 47.9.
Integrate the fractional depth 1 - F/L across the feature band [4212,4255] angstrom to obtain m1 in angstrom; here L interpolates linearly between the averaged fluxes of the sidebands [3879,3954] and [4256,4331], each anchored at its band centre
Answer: -4.24 angstrom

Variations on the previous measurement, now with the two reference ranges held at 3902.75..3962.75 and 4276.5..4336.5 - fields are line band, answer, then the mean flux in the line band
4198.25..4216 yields -3.05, 54.4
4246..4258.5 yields -1.29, 52.6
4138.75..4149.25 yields -2.75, 56.4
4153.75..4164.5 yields -2.24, 54.5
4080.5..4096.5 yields -4.60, 55.7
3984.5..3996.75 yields -4.01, 53.9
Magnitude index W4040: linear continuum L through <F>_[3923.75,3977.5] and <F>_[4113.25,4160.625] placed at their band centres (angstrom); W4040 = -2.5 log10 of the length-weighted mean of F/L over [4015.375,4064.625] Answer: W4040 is -0.23 mag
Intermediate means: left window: 33.4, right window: 55.3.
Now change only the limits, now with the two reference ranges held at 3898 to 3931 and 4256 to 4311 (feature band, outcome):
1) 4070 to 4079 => -0.17 mag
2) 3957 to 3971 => 0.44 mag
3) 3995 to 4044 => -0.23 mag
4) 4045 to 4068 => -0.18 mag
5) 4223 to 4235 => -0.06 mag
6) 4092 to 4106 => -0.04 mag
